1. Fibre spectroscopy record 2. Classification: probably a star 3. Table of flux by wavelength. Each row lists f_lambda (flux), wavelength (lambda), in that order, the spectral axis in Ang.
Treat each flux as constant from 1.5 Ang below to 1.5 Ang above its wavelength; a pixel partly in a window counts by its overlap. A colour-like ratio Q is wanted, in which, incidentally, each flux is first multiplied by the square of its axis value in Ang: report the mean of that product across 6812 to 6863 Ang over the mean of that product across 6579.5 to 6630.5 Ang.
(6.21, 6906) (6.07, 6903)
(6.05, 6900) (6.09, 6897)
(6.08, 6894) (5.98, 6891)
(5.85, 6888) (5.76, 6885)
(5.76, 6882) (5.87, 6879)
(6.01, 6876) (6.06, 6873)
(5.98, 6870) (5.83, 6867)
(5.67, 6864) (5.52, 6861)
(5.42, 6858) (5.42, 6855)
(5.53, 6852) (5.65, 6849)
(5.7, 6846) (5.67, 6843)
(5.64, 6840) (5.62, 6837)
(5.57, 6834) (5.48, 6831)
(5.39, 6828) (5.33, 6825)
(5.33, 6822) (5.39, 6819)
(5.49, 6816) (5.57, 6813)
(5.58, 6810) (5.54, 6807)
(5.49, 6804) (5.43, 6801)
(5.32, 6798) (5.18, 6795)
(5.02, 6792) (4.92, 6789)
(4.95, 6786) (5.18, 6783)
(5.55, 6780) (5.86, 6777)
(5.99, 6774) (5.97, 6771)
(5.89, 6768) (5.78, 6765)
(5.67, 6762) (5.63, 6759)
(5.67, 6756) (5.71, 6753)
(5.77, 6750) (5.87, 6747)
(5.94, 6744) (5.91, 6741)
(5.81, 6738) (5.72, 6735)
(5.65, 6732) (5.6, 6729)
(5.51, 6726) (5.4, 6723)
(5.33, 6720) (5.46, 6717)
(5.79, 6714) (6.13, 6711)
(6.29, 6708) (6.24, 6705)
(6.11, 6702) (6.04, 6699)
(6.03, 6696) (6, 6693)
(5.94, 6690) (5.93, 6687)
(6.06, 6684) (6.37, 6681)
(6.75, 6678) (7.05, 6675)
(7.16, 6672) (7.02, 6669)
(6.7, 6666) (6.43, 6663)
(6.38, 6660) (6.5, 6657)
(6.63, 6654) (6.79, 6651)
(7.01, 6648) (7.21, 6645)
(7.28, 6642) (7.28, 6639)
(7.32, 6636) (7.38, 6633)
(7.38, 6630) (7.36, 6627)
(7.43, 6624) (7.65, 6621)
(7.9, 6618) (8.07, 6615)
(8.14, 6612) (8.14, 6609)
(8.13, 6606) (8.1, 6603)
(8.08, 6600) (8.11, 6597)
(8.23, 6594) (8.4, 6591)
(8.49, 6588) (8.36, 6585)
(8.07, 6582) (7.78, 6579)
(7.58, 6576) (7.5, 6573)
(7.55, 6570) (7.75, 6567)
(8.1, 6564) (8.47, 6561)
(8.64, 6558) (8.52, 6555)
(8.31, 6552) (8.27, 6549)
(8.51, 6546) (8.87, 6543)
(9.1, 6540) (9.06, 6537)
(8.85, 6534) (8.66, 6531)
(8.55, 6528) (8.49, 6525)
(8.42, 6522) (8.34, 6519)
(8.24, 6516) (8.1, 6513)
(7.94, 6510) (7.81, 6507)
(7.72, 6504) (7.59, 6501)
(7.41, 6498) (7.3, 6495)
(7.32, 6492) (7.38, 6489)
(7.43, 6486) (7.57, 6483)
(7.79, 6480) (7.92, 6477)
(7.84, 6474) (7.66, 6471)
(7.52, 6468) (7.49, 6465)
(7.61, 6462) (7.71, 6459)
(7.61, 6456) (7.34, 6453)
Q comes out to 0.7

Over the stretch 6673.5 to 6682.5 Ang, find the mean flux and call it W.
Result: 6.72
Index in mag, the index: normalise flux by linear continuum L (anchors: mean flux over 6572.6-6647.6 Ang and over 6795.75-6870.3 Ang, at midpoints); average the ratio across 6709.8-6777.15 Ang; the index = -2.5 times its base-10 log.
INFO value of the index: 0.12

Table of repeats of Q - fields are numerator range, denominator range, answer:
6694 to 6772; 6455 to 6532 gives 0.80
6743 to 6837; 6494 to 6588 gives 0.73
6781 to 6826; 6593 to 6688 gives 0.77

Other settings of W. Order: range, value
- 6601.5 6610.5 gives 8.12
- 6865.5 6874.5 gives 5.96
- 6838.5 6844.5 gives 5.65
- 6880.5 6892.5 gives 5.84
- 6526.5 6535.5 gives 8.69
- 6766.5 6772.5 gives 5.93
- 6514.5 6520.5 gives 8.29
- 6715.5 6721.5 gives 5.39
